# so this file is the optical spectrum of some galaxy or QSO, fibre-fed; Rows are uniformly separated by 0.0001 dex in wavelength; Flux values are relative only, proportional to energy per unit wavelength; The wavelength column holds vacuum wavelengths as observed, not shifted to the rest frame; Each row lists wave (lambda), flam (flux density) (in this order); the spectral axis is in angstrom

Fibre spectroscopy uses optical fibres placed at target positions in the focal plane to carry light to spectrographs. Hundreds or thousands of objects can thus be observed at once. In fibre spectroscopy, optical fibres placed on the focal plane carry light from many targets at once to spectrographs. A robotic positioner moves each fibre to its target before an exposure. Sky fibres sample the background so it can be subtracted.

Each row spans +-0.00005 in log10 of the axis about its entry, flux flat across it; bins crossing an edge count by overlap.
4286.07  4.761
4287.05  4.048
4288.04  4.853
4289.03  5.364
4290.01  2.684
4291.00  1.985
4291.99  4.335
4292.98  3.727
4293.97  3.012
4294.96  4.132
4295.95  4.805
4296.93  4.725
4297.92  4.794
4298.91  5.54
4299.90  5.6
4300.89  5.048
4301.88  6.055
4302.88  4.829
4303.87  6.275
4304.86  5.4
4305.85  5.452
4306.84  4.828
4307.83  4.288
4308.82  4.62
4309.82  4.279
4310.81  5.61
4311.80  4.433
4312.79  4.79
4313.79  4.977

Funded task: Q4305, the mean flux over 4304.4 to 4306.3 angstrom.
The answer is 5.43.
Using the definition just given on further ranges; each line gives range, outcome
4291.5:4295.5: 3.81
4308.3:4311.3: 4.82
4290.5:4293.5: 3.34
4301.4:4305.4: 5.63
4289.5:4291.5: 2.38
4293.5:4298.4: 4.3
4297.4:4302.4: 5.39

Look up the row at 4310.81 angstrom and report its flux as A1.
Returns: 5.61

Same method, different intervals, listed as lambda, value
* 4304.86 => 5.4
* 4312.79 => 4.79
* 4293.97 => 3.012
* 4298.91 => 5.54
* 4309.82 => 4.279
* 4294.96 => 4.132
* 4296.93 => 4.725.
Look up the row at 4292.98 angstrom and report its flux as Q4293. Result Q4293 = 3.727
